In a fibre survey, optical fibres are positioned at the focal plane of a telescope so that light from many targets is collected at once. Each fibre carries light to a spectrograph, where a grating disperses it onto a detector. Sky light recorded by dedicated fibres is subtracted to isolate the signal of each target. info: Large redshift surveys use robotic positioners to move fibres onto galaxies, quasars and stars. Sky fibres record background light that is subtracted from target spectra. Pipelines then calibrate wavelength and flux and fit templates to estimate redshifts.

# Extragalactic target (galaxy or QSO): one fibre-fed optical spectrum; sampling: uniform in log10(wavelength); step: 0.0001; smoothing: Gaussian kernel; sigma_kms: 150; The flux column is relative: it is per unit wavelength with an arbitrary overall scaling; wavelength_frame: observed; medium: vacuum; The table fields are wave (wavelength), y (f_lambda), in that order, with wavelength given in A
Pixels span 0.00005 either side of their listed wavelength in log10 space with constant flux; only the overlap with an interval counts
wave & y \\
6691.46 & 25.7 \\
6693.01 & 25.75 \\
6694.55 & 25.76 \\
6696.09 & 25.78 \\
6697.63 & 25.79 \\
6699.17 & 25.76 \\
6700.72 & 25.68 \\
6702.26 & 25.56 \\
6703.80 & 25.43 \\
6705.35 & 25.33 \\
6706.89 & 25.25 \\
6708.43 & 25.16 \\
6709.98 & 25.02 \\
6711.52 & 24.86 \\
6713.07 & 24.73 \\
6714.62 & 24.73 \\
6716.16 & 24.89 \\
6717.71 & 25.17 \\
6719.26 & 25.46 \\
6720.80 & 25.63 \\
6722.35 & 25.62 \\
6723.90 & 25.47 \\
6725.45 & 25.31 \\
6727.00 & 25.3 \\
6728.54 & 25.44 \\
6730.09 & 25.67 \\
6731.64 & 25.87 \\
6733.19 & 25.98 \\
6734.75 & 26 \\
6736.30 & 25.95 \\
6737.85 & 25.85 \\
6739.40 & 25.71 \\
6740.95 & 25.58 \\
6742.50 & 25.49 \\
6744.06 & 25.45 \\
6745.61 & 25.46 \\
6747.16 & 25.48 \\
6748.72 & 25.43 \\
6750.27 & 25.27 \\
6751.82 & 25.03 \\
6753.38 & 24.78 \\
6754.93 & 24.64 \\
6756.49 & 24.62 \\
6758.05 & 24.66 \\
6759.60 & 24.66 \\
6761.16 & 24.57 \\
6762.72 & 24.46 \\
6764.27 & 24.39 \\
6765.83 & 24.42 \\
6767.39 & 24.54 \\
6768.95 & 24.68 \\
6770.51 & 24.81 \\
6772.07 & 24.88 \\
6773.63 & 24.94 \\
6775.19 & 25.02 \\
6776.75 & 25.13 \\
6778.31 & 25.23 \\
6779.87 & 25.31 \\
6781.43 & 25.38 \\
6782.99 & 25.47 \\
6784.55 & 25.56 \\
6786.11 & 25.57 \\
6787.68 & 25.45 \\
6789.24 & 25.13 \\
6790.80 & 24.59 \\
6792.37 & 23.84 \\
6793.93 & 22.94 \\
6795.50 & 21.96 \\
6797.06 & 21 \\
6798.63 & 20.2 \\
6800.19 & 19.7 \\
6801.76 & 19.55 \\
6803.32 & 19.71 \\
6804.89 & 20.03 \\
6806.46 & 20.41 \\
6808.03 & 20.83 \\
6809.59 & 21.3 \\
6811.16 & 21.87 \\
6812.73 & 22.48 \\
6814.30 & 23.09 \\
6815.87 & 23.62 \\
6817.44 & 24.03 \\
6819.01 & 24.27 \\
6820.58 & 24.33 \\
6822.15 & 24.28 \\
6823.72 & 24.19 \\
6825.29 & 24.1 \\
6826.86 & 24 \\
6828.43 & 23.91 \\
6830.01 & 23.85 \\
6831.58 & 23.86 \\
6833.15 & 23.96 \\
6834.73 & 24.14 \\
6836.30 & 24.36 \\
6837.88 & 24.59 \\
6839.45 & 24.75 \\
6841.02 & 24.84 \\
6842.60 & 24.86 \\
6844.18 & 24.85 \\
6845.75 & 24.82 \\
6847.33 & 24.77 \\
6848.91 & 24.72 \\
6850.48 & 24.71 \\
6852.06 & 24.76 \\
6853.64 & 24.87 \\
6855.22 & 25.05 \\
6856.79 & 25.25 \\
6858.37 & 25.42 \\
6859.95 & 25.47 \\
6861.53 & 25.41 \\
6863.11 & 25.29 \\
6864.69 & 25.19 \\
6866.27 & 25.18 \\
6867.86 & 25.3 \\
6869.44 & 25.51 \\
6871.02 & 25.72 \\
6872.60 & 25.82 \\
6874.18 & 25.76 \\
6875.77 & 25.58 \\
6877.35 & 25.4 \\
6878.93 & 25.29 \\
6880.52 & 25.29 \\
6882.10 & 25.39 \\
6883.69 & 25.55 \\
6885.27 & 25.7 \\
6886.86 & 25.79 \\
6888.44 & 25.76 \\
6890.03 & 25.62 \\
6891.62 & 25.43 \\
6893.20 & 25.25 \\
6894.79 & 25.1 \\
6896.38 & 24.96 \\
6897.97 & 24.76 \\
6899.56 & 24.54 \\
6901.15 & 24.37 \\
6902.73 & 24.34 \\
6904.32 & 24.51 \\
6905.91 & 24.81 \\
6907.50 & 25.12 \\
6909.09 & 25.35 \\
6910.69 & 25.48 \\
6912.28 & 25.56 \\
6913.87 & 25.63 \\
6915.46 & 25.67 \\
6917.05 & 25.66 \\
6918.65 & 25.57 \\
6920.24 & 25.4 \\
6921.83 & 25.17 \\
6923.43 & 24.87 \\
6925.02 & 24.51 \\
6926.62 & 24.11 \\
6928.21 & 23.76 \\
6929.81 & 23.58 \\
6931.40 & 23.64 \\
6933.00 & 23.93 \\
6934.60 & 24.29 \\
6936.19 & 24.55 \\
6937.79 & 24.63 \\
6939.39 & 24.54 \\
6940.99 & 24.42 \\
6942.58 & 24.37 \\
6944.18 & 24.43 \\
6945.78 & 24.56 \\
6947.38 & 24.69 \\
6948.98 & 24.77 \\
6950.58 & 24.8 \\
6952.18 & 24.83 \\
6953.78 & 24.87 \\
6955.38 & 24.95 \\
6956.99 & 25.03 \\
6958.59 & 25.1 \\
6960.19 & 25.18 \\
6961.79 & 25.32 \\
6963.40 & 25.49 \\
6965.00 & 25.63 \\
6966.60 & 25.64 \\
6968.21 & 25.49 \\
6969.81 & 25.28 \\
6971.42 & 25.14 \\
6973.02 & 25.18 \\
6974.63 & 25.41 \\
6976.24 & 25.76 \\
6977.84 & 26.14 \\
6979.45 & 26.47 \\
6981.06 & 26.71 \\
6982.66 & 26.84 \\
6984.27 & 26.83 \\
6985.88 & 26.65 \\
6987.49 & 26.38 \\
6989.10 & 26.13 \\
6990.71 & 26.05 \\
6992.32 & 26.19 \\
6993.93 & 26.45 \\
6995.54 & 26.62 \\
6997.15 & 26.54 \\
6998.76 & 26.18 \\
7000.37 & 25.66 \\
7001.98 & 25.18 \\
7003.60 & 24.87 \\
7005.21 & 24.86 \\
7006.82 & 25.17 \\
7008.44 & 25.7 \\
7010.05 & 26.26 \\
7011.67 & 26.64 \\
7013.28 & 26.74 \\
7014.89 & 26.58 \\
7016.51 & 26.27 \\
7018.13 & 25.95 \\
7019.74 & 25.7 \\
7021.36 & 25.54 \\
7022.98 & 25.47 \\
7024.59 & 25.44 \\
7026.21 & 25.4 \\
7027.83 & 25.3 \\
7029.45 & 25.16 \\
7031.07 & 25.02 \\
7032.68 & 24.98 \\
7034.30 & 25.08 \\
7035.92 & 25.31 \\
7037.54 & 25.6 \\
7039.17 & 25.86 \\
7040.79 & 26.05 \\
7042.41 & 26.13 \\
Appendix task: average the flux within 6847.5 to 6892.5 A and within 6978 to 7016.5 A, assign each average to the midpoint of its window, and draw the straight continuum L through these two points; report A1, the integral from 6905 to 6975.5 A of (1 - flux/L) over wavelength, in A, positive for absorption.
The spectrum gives 2.4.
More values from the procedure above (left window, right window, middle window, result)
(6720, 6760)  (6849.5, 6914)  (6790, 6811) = 3.4 A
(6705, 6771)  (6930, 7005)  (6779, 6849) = 4.9 A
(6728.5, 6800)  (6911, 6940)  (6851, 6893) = -1.1 A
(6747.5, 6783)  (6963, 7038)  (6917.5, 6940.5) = 0.9 A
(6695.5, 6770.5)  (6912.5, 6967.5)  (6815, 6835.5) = 0.8 A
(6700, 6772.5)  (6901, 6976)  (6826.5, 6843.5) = 0.5 A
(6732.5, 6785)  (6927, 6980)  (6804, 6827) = 2.1 A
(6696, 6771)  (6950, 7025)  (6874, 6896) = 0.1 A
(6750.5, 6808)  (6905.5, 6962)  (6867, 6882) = -0.7 A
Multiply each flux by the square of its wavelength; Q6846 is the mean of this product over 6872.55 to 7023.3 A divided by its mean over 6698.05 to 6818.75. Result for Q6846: 1.1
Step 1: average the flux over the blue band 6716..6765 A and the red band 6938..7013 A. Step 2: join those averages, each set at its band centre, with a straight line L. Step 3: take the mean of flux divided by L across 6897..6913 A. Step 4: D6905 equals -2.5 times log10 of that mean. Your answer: 0.03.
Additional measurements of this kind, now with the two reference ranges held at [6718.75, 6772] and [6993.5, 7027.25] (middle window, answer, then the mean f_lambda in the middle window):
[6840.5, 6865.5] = 0.02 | 25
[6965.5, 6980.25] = 0.01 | 25.6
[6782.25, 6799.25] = 0.07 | 23.8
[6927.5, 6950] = 0.06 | 24.3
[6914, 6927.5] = 0.02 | 25.1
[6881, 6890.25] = 0.00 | 25.6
